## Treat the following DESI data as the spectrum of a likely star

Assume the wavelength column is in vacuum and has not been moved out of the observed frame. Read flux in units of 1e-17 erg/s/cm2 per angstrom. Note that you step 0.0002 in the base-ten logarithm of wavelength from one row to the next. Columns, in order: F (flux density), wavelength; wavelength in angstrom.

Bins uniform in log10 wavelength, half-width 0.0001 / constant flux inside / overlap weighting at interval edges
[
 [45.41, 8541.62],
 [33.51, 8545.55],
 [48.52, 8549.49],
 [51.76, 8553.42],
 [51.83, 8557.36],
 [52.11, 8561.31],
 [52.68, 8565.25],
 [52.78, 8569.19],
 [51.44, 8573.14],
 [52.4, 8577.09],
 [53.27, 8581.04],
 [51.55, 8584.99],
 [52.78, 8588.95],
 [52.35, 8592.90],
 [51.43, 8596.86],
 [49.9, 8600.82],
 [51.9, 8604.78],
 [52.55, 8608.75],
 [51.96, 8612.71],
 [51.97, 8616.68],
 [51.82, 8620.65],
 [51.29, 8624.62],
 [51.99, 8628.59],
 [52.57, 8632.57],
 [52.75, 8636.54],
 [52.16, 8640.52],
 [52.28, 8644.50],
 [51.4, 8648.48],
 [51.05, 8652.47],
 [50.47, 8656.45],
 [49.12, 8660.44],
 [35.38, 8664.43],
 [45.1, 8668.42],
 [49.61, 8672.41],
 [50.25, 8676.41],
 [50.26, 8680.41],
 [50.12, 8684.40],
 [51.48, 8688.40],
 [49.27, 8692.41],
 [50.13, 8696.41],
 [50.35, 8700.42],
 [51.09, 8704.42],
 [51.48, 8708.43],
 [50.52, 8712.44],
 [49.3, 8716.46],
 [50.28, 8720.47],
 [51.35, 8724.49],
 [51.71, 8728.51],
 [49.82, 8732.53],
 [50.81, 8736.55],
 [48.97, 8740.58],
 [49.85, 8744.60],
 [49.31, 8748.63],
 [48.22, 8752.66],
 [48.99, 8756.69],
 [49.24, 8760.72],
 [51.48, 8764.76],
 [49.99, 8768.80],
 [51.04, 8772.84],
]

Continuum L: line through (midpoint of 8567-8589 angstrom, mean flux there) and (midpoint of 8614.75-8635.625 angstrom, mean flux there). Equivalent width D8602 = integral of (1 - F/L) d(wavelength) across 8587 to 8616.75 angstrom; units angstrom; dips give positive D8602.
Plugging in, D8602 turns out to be 0.2 angstrom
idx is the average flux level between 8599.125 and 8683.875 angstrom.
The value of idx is 50.3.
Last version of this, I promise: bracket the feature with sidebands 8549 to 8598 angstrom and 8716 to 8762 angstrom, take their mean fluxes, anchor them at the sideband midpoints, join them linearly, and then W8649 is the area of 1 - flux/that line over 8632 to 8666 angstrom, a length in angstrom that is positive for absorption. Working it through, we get 0.9 angstrom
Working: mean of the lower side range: 52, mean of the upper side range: 49.9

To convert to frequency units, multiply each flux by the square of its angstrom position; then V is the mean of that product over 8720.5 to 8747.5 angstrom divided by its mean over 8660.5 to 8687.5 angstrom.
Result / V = 1.08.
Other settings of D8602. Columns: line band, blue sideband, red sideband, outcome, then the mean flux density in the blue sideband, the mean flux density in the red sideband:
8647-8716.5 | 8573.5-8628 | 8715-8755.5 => 2.1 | 51.9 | 50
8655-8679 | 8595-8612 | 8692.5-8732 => 2.0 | 51.5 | 50.6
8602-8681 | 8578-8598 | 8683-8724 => 1.8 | 52.3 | 50.4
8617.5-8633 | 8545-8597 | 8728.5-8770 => -0.4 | 51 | 49.8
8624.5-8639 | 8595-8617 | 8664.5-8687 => -0.6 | 51.6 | 48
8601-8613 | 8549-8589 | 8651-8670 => -0.5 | 52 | 46.1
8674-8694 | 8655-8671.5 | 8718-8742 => -1.5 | 45.1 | 50.5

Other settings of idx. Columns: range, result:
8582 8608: 51.8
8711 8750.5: 50.2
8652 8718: 49.1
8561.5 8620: 52.1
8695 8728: 50.6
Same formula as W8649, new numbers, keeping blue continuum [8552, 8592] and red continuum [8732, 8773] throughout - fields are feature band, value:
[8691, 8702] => 0.1 angstrom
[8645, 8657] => 0.0 angstrom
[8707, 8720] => 0.0 angstrom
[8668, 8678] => 0.4 angstrom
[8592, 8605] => 0.2 angstrom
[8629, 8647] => -0.4 angstrom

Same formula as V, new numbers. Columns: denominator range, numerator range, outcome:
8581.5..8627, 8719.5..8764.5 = 0.99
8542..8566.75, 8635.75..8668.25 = 1.04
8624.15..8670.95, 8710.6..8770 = 1.03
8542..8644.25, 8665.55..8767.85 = 1.00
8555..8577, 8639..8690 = 0.96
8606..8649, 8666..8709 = 0.97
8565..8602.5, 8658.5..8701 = 0.95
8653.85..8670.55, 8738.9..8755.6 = 1.11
